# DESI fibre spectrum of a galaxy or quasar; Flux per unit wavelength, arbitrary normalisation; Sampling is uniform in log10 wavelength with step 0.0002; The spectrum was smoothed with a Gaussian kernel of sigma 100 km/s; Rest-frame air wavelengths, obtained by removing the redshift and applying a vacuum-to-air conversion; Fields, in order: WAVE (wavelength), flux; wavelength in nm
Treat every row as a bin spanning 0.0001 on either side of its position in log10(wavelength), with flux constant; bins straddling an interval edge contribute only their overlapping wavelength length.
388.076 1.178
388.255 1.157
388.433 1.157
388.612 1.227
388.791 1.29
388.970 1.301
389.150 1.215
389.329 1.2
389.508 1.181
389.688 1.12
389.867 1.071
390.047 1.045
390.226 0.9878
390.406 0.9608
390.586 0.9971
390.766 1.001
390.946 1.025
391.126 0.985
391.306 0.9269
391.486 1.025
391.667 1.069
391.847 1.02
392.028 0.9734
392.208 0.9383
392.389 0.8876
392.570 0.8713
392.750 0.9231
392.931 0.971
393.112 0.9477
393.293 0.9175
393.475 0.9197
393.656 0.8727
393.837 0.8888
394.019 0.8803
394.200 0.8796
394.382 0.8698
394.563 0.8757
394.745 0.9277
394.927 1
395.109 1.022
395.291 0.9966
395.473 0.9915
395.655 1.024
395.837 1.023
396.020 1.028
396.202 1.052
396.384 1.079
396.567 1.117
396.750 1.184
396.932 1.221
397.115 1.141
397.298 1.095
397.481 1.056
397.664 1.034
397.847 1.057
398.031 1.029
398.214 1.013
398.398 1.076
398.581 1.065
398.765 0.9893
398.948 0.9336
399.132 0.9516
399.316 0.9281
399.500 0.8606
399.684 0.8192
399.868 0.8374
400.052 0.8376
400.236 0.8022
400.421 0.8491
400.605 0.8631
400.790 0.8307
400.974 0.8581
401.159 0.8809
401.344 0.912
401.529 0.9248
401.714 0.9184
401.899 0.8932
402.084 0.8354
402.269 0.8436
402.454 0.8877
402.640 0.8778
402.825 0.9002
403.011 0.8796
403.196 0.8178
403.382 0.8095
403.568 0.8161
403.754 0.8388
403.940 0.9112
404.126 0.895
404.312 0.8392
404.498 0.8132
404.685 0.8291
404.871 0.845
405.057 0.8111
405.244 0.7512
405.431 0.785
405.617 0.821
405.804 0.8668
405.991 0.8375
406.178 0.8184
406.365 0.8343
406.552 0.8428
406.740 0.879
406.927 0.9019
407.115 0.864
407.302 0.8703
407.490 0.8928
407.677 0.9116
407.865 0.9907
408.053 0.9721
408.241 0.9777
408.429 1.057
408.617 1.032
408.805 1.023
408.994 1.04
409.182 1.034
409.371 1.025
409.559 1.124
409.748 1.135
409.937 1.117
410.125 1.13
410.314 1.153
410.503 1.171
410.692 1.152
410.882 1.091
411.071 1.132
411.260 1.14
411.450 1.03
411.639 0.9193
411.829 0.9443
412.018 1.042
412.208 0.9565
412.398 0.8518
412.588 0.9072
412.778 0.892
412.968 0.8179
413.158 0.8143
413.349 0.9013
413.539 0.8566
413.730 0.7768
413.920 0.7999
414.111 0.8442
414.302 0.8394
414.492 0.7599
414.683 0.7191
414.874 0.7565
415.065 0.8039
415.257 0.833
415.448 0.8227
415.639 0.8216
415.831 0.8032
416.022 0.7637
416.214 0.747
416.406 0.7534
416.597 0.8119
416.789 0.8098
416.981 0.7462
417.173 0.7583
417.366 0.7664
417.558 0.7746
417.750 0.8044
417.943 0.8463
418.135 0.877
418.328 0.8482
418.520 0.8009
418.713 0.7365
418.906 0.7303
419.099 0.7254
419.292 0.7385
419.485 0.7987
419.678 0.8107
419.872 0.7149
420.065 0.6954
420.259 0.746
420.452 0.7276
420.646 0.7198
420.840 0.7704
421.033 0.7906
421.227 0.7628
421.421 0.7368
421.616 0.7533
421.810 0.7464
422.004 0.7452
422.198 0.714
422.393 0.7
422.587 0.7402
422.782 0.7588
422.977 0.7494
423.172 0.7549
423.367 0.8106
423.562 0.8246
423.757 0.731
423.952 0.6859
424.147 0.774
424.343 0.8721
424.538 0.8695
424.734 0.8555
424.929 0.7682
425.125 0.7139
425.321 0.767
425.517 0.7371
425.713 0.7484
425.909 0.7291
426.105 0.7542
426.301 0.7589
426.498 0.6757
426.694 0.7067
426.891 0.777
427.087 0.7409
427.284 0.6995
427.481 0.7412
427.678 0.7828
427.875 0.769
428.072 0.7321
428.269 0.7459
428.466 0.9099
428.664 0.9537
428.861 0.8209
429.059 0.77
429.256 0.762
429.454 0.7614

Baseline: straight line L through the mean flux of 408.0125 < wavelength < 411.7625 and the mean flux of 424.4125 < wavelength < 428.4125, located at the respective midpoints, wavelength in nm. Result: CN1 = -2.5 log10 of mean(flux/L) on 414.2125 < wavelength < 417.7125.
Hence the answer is 0.22 mag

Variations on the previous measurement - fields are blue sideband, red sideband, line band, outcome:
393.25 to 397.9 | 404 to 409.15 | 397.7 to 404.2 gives 0.06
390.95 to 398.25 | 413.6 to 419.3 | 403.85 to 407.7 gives 0.05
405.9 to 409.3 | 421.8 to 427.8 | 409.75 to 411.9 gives -0.21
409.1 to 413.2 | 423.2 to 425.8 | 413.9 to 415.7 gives 0.20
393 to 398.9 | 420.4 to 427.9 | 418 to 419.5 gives 0.03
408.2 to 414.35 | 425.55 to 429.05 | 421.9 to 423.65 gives 0.10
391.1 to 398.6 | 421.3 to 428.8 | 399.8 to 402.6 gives 0.10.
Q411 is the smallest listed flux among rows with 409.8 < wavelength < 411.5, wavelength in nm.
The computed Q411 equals 1.03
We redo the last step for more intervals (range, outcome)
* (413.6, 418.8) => 0.7191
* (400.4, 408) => 0.7512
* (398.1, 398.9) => 0.9893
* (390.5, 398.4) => 0.8698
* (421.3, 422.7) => 0.7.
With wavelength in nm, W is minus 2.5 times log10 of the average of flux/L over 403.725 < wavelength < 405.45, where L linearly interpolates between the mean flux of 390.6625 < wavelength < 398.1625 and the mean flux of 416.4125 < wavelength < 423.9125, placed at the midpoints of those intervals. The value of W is 0.09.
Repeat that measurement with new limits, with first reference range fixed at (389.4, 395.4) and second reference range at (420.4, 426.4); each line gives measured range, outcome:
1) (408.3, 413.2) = -0.21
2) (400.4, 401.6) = 0.04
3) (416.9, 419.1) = 0.01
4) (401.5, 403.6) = 0.04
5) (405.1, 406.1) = 0.09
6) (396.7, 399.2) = -0.14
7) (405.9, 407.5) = 0.02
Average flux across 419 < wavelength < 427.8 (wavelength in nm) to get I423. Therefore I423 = 0.754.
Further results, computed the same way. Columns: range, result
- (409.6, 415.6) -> 0.939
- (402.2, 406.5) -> 0.84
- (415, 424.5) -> 0.771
